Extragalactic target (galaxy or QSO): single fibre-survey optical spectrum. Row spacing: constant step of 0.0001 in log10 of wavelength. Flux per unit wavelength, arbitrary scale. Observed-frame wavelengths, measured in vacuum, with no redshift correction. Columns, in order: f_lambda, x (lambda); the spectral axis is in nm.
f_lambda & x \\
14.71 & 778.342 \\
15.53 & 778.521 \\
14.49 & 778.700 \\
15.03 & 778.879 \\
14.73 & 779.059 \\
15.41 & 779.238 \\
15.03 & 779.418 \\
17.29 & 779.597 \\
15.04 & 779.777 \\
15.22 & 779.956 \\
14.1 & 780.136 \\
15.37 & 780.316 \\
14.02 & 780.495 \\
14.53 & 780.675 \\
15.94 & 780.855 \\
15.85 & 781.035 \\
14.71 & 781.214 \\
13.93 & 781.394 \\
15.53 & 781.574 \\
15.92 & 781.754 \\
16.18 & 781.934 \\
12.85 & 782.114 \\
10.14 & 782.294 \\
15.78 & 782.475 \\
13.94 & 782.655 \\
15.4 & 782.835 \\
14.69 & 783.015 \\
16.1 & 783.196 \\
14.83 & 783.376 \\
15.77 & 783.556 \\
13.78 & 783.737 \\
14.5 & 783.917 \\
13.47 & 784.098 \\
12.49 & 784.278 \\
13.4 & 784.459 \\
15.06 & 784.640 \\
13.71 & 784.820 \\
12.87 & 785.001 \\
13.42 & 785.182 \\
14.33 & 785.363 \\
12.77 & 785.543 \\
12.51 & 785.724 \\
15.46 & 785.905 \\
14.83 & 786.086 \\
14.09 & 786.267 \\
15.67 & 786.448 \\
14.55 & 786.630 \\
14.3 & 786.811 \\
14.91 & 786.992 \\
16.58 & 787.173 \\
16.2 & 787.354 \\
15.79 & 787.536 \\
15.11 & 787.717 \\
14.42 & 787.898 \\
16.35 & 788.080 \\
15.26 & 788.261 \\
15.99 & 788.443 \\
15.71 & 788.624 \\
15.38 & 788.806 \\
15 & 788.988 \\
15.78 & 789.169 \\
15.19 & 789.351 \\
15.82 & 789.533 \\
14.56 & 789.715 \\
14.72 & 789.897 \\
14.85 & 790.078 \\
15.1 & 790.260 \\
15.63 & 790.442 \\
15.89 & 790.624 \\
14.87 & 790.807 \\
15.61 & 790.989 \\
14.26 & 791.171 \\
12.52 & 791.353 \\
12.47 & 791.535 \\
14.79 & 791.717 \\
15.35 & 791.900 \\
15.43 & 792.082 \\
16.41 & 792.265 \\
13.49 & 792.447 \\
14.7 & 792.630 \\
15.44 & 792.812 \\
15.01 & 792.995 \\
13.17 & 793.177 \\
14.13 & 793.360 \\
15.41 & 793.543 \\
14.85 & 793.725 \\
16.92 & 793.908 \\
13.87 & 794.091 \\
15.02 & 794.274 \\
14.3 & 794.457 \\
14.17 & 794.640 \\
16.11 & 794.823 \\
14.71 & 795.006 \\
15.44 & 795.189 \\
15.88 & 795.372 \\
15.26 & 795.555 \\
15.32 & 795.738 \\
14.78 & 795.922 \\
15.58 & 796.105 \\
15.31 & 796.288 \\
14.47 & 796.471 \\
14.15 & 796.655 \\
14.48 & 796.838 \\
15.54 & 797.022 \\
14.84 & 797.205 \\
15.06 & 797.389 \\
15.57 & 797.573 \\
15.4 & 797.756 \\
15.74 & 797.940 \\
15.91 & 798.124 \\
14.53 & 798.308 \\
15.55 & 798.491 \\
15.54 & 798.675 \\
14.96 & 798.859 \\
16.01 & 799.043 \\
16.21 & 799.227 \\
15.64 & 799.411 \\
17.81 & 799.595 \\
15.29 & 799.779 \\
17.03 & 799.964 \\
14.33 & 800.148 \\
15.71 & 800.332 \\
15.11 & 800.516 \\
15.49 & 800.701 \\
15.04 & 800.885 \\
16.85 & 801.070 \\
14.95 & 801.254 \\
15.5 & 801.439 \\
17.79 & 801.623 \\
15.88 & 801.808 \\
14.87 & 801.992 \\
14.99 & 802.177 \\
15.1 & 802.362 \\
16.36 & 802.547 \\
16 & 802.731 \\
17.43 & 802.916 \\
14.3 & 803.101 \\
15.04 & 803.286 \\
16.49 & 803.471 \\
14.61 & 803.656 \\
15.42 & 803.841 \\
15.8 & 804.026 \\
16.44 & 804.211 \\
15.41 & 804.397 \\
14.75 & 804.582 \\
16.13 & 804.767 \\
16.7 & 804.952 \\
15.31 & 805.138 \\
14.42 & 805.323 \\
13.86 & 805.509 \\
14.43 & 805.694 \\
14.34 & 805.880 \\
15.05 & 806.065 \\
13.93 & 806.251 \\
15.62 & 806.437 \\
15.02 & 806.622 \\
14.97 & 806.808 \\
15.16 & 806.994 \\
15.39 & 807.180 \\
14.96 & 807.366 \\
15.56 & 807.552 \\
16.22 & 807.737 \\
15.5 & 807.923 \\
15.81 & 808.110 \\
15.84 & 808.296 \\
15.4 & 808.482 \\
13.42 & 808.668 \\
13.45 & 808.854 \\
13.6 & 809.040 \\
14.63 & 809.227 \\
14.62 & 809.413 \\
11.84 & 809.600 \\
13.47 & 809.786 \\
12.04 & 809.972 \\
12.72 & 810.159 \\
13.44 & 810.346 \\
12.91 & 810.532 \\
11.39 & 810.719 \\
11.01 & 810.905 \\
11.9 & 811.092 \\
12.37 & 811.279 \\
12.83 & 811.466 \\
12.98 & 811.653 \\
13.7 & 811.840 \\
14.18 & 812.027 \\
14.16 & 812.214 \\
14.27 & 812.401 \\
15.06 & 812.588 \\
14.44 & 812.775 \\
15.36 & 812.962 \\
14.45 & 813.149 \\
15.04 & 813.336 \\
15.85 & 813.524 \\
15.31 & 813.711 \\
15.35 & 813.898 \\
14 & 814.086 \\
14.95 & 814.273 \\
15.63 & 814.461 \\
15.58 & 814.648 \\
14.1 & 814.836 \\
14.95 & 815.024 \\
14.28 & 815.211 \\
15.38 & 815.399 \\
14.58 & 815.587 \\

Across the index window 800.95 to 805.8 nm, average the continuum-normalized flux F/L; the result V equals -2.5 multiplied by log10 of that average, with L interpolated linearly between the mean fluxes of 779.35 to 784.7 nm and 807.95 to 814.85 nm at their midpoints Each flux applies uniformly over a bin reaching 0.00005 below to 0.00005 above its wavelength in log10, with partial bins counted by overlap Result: -0.101 mag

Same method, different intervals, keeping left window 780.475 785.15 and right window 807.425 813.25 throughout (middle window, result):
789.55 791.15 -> -0.065 mag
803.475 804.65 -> -0.113 mag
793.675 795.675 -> -0.072 mag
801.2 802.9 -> -0.131 mag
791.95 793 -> -0.065 mag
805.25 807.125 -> -0.058 mag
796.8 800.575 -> -0.108 mag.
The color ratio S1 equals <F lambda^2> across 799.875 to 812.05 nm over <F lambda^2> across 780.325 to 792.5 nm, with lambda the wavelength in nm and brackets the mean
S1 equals 1.05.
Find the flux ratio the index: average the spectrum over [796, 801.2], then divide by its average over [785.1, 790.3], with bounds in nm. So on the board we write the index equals 1.03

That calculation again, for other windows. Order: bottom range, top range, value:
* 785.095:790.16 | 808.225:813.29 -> 0.90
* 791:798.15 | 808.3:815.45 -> 0.94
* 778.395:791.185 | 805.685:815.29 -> 0.96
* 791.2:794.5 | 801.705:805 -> 1.07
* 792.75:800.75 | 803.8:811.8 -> 0.94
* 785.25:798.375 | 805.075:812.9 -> 0.94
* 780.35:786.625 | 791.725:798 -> 1.05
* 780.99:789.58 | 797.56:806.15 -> 1.06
